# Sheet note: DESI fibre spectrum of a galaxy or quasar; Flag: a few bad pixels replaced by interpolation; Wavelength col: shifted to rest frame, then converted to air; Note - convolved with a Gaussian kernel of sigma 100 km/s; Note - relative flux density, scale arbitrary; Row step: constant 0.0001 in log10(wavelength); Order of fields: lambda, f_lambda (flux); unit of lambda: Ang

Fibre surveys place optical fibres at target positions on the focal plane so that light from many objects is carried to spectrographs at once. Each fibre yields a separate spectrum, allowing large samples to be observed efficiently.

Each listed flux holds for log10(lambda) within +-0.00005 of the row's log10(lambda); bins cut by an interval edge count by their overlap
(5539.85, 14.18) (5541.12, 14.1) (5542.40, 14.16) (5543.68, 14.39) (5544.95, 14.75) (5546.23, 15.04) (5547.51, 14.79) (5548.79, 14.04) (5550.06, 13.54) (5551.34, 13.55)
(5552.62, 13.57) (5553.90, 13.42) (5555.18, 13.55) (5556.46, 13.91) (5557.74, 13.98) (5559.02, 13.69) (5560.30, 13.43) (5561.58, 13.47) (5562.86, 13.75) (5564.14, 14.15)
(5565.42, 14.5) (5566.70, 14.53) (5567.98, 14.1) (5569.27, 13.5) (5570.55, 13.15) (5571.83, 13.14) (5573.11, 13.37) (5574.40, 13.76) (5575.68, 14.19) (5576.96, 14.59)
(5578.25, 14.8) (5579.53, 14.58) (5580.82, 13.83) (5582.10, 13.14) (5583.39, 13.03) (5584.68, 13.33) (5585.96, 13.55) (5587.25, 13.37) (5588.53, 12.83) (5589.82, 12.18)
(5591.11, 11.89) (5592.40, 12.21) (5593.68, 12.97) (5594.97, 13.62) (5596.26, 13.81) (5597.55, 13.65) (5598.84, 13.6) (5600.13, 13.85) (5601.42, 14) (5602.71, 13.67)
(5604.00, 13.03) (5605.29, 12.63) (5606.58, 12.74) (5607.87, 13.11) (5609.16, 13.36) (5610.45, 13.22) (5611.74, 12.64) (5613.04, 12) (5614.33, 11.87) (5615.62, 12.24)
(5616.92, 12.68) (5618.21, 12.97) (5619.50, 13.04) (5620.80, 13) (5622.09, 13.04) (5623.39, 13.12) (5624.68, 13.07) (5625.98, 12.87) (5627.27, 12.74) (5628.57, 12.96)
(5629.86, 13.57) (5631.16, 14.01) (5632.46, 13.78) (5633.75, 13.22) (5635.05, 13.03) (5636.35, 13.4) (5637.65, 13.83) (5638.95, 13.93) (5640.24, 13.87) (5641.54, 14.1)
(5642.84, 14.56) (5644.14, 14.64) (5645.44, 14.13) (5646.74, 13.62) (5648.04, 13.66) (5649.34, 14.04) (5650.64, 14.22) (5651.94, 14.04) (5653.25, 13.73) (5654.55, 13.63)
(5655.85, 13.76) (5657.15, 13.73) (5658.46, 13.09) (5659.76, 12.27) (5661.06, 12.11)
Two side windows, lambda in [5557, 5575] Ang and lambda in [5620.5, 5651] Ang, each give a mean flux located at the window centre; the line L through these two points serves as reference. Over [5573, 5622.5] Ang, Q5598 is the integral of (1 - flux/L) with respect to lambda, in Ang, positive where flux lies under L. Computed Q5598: 1.71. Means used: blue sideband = 13.8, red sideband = 13.6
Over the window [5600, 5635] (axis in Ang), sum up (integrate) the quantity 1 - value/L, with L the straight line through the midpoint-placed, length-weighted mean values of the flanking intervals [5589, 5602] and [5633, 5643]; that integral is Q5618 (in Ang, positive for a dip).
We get 1.1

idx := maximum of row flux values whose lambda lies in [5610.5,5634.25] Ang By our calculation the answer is 14.01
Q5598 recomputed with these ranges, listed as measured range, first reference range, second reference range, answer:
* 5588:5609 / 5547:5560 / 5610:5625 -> -0.1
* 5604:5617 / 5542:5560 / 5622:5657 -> 1.0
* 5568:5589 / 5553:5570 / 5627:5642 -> 0.2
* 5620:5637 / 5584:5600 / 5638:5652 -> 0.7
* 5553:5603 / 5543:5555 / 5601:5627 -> -0.1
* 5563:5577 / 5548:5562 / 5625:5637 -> -0.3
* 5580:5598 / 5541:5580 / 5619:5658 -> 1.0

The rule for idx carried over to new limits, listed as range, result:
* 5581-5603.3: 14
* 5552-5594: 14.8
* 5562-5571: 14.53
